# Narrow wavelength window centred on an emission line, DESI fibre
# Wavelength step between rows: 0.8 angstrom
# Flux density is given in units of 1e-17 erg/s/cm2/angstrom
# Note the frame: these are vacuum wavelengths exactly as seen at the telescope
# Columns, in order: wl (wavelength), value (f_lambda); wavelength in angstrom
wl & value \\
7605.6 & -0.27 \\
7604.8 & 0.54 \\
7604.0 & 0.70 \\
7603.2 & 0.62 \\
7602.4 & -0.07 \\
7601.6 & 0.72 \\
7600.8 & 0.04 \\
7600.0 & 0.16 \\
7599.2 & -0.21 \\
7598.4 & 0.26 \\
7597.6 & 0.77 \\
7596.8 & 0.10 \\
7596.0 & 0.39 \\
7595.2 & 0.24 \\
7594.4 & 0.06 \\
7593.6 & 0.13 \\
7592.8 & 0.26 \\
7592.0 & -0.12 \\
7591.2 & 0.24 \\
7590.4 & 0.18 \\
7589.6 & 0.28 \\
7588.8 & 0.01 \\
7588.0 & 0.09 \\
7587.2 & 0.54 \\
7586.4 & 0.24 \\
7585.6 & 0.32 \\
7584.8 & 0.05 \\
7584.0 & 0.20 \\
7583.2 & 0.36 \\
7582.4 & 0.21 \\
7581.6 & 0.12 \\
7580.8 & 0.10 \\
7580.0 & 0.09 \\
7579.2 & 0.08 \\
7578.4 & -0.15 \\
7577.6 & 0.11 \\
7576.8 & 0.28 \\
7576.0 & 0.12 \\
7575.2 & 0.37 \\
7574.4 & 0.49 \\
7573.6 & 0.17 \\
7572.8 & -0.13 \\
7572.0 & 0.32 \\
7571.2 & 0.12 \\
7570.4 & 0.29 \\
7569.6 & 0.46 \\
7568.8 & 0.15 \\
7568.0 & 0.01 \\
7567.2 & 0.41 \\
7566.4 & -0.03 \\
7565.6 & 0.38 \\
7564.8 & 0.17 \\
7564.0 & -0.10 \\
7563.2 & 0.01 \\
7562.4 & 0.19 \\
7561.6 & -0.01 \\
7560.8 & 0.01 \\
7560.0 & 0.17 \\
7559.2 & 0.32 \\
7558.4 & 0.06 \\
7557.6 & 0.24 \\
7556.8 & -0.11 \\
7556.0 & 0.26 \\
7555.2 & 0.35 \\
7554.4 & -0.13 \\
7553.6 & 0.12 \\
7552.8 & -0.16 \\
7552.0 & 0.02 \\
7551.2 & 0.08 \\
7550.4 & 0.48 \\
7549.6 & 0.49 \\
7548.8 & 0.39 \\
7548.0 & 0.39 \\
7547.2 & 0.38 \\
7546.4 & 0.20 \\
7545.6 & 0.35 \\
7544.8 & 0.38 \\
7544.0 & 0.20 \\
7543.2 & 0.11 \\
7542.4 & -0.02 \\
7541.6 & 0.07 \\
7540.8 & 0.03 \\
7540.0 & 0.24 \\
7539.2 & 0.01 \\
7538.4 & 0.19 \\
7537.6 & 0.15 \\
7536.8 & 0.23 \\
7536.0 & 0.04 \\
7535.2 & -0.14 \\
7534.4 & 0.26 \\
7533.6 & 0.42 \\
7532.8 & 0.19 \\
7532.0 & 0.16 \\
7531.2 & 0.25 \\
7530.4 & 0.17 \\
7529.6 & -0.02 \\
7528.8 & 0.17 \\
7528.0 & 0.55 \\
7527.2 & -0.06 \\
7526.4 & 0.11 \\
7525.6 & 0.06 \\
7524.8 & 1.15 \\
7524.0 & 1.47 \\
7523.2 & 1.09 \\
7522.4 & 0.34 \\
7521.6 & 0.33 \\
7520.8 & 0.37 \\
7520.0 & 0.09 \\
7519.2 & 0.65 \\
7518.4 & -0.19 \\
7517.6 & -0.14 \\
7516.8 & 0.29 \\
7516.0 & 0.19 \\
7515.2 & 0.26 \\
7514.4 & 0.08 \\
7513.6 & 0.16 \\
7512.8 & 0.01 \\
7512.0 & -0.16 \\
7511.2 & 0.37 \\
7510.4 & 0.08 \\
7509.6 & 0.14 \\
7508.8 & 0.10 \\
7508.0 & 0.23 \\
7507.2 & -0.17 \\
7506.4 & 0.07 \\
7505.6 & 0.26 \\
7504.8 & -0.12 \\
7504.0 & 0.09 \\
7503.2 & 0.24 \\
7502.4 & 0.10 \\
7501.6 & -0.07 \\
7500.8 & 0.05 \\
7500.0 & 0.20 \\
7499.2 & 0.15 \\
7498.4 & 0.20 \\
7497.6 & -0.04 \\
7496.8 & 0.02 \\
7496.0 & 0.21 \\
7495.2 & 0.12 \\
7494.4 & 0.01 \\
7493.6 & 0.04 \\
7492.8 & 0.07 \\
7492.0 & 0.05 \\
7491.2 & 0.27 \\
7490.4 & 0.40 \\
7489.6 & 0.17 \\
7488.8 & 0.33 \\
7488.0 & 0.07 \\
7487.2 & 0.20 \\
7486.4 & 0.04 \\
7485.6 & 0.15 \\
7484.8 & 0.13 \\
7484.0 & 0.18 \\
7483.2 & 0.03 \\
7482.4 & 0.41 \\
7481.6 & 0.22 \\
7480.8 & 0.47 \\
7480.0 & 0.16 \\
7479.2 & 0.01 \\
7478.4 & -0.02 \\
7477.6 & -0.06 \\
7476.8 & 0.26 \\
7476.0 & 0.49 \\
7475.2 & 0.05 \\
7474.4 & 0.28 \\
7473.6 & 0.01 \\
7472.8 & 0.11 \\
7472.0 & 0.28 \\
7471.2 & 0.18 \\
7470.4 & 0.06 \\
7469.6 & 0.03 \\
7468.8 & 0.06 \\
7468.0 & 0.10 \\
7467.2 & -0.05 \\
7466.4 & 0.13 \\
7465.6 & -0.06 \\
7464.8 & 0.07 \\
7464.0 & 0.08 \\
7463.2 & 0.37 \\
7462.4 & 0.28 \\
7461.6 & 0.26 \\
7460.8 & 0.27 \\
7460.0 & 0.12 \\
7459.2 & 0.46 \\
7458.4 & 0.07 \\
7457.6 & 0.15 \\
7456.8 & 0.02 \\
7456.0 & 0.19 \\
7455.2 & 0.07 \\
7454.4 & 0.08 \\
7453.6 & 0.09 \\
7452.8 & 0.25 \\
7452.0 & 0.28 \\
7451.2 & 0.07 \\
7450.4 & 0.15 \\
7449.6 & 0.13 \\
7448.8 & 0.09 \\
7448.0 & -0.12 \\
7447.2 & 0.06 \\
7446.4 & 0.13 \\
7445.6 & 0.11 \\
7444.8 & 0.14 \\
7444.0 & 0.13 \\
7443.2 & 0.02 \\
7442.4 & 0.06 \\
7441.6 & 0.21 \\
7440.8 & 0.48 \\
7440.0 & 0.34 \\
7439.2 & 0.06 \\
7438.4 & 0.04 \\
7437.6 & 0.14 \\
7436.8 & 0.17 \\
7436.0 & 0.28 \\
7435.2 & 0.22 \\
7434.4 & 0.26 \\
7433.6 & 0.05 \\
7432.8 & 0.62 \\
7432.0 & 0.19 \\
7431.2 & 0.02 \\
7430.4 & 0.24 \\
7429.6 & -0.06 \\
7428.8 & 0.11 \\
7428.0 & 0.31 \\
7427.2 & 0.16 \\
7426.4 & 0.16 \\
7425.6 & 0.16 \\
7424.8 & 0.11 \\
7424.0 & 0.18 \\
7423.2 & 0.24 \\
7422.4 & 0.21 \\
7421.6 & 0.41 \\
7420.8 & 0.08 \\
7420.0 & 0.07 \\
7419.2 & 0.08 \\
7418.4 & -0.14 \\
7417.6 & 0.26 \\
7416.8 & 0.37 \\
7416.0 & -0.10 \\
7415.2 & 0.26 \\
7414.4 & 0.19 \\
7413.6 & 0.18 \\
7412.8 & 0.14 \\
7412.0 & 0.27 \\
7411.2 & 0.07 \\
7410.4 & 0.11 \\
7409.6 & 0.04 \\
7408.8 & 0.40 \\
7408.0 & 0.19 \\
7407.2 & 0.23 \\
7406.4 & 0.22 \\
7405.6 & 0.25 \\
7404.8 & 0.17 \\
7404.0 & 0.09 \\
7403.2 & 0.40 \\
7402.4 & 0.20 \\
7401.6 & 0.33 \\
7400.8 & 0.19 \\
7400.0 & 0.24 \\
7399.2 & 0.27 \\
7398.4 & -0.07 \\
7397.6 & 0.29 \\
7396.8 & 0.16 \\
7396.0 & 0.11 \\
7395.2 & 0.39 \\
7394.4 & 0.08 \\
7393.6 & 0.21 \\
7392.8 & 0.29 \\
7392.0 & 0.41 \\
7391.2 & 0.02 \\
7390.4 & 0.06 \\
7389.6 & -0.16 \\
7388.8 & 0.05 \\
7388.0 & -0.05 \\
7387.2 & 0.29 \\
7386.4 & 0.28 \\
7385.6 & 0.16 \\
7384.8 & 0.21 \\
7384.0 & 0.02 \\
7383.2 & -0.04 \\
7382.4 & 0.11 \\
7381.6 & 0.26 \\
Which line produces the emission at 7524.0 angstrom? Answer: H-alpha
